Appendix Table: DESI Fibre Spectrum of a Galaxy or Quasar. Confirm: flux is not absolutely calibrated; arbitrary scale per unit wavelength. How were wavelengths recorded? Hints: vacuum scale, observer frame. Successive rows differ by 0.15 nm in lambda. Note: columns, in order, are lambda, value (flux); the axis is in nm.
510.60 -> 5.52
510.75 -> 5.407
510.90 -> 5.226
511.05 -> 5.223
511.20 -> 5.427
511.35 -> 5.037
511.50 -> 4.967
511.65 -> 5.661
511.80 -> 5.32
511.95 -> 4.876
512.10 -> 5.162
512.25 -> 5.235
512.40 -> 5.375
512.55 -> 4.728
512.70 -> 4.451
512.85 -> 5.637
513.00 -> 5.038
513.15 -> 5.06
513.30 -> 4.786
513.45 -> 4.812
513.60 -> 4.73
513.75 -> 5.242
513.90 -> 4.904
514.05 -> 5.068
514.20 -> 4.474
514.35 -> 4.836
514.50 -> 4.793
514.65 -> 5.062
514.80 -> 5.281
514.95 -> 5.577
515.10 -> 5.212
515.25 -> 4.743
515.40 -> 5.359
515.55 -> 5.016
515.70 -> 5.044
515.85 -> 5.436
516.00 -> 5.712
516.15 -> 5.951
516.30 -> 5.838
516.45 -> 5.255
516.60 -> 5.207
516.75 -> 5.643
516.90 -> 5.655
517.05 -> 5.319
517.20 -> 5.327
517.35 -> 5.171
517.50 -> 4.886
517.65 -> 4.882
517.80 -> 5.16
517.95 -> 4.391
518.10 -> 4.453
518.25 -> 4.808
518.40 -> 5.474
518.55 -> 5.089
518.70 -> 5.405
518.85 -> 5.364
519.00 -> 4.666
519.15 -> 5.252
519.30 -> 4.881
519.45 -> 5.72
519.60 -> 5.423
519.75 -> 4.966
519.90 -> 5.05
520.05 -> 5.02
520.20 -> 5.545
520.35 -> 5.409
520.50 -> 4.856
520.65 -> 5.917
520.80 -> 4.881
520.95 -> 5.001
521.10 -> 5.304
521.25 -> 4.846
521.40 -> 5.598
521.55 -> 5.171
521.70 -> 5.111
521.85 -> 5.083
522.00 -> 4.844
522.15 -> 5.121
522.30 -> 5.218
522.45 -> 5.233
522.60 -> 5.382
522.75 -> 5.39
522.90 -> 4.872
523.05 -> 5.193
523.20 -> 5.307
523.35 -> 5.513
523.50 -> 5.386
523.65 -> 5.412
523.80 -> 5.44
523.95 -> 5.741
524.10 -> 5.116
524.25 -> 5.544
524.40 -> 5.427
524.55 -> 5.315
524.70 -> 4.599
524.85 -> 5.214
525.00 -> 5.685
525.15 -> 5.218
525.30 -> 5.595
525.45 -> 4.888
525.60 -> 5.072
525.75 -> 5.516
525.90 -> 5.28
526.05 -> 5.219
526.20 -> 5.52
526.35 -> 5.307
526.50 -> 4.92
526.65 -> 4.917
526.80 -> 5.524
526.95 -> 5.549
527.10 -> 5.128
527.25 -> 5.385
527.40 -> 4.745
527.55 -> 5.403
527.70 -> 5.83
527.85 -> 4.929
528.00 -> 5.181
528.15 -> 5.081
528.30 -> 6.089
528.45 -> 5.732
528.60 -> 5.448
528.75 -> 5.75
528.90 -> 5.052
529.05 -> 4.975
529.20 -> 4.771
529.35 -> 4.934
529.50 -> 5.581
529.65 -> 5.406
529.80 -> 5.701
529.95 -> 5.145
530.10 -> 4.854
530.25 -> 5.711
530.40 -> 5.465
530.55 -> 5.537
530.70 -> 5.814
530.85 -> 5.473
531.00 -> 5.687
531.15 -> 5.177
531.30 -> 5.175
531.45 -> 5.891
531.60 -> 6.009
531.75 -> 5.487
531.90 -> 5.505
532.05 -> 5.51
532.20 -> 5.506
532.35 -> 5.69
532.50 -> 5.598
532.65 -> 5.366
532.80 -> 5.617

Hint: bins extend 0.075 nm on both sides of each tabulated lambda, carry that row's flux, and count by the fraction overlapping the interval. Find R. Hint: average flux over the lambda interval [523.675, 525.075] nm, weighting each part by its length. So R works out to 5.34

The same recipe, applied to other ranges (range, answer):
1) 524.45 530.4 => 5.29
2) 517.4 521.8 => 5.12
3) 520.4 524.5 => 5.26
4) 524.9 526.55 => 5.3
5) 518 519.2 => 5.05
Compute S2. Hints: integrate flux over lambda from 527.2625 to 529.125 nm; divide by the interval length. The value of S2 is 5.35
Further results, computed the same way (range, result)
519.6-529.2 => 5.27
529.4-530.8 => 5.46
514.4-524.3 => 5.22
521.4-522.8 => 5.19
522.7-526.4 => 5.31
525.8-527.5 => 5.23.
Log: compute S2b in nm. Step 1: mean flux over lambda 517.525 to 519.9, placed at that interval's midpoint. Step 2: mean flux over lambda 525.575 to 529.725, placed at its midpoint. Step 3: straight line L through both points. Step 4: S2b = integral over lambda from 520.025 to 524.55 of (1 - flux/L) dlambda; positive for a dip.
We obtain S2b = -0.10 nm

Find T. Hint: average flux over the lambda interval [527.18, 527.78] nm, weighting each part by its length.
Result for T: 5.34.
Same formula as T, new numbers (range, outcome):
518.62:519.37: 5.11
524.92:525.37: 5.5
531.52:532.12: 5.63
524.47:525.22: 5.21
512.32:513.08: 5.05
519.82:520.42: 5.25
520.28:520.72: 5.39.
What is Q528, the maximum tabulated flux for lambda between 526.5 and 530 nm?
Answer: 6.089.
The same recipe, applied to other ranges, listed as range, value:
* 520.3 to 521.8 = 5.917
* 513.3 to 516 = 5.712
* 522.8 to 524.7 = 5.741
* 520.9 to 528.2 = 5.83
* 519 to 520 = 5.72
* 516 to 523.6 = 5.951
